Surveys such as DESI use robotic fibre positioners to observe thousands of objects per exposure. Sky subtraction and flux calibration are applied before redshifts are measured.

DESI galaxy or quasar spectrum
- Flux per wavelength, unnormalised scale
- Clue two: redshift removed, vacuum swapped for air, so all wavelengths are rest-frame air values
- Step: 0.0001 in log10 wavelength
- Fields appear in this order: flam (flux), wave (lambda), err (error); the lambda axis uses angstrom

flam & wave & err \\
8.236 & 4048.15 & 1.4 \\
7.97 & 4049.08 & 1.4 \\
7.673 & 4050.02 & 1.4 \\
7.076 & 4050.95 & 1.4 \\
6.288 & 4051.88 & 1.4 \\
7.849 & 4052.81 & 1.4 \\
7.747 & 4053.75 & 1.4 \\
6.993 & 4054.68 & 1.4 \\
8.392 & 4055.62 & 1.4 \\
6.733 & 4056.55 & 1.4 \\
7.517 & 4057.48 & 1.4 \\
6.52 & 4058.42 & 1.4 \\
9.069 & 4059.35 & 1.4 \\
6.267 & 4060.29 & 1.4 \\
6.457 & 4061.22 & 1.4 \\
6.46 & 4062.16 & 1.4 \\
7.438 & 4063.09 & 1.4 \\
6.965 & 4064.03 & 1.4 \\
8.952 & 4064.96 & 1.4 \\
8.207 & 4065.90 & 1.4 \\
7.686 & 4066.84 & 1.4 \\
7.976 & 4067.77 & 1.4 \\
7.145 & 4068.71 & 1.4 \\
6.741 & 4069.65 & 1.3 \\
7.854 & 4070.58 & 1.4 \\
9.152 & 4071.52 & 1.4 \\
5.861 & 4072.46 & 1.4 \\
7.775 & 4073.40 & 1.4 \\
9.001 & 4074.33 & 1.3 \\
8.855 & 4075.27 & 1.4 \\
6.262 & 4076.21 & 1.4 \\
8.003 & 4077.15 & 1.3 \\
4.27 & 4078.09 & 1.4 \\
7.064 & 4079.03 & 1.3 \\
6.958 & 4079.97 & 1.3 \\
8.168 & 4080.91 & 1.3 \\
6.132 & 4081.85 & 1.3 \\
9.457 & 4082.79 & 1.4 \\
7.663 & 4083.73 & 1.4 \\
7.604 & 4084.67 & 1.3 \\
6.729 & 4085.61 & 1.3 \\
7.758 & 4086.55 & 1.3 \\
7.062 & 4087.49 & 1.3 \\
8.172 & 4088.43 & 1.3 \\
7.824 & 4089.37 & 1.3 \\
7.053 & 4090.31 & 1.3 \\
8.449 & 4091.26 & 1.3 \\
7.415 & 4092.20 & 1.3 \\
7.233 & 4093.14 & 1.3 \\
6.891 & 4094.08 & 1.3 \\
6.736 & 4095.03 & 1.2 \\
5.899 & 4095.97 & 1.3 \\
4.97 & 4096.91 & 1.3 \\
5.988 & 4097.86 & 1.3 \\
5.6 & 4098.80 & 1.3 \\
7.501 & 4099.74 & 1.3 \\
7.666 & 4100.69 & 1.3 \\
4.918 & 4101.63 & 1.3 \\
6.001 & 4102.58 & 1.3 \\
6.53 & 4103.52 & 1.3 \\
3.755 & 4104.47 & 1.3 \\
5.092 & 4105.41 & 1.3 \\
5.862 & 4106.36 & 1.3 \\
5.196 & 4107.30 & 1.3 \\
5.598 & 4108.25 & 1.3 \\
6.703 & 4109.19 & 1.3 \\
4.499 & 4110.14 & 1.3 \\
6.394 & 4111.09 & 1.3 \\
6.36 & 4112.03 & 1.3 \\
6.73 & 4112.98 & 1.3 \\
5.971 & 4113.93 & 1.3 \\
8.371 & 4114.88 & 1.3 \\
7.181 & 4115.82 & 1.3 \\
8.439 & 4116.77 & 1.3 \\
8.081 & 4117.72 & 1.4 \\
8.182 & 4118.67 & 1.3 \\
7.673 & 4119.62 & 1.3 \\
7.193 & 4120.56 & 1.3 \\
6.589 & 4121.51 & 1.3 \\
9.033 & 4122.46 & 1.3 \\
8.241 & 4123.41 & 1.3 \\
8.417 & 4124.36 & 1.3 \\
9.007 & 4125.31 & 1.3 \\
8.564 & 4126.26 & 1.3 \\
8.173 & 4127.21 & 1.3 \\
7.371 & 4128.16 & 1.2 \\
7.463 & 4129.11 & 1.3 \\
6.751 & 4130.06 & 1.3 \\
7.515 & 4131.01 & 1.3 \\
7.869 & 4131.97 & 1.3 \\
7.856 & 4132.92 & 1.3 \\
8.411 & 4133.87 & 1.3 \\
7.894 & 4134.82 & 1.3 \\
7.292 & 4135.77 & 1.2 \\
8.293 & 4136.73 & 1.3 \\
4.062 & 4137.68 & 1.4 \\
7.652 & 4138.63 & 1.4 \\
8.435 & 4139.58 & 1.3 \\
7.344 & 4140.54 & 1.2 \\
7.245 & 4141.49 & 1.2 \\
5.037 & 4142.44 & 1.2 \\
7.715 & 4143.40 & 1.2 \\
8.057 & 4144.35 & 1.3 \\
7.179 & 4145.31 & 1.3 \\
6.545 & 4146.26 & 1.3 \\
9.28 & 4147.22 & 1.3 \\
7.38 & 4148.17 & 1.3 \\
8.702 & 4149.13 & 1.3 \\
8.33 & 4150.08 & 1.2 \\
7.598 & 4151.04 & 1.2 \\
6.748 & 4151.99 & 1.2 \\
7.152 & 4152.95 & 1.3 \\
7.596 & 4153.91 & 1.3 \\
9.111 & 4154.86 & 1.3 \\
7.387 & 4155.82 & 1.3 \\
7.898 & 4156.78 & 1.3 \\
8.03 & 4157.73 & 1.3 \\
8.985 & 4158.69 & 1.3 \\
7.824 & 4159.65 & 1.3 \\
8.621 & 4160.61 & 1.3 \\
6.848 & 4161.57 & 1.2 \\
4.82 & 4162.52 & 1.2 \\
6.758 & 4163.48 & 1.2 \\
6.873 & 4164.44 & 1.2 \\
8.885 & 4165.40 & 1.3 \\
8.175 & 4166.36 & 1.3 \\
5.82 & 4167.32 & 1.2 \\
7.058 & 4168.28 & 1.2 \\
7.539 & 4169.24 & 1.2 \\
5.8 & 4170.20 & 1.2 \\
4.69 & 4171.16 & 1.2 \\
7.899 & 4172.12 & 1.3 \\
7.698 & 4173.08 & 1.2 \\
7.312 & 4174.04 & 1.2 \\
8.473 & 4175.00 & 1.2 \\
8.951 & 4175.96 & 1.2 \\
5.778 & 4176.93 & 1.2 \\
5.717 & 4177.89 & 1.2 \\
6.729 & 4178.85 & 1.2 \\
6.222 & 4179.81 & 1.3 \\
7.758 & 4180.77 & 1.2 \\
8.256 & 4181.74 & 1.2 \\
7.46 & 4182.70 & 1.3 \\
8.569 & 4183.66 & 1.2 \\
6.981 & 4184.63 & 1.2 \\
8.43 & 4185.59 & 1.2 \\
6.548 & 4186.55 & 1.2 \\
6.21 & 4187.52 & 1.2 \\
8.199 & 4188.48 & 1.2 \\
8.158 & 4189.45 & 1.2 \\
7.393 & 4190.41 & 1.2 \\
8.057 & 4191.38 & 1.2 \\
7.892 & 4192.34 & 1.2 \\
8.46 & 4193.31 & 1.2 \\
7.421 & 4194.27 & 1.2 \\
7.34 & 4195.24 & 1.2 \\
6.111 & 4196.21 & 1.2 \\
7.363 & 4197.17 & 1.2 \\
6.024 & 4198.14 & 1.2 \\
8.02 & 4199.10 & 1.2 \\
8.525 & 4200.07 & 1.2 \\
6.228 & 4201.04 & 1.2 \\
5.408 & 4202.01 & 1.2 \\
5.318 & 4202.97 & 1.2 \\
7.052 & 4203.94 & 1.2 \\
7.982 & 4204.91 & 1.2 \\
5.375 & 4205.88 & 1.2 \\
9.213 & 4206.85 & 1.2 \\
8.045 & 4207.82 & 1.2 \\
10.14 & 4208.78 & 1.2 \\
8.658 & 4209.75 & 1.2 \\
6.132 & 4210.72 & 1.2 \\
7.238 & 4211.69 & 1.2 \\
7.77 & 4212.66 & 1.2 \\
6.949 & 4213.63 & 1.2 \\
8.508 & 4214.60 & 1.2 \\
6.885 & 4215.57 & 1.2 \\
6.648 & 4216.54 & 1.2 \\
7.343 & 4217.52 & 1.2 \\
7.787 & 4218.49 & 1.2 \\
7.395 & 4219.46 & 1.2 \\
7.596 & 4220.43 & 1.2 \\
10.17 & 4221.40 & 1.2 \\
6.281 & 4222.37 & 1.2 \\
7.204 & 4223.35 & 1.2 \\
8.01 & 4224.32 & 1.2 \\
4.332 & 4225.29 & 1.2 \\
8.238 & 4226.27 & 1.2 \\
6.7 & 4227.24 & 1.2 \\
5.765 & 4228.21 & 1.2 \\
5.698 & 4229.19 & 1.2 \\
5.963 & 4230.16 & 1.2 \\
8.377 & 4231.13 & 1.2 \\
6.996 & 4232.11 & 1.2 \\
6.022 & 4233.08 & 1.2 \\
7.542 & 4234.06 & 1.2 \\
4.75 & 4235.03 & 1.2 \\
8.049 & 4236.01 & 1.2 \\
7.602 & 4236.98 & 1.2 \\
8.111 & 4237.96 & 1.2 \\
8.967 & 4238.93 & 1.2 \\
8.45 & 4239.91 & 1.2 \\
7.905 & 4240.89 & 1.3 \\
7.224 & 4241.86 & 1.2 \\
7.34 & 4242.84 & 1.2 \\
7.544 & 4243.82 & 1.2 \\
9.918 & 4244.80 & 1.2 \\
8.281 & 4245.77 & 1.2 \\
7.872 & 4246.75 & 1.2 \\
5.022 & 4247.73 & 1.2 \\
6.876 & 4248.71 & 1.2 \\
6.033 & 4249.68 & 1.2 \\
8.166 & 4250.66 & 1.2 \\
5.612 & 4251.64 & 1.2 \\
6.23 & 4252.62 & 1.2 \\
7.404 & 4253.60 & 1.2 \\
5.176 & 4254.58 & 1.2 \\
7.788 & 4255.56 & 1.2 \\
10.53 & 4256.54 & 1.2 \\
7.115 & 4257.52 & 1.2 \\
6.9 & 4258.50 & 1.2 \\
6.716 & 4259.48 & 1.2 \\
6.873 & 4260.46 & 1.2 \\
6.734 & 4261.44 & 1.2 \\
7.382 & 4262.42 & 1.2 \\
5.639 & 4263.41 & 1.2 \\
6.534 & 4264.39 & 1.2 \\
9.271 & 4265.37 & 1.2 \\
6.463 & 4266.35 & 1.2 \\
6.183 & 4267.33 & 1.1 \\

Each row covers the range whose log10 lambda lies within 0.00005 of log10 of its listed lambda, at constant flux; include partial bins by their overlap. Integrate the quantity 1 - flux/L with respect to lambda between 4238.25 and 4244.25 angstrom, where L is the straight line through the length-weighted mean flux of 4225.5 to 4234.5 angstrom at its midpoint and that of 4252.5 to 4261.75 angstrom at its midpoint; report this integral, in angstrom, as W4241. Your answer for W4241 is -0.9 angstrom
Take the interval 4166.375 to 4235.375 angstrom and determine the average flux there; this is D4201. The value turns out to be 7.2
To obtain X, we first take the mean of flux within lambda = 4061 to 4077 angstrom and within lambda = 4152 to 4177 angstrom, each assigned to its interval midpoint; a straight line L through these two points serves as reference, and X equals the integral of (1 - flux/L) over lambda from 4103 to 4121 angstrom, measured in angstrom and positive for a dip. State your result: 2.4 angstrom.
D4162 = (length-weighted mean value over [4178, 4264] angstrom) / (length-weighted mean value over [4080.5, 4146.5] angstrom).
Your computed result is 1.03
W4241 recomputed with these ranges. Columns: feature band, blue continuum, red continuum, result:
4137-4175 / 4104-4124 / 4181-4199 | -1.0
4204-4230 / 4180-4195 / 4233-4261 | 0.5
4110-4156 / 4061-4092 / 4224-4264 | -1.1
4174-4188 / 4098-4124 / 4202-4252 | -0.5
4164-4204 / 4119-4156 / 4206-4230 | 1.5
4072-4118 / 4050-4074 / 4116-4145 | 4.4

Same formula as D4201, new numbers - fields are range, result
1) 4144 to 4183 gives 7.41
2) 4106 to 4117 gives 6.41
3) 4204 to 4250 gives 7.38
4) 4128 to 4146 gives 7.33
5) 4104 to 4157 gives 7.29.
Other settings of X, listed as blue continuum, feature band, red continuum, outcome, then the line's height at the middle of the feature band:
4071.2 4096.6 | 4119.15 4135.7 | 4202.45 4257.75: -1.2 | 7.35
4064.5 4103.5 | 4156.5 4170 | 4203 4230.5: -0.2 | 7.27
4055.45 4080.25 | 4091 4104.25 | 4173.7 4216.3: 1.6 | 7.39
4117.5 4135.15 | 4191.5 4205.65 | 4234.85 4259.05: 1.0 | 7.62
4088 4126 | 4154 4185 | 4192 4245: -1.0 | 7.12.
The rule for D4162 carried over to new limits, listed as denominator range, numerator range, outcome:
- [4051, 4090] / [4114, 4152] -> 1.03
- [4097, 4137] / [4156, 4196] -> 1.05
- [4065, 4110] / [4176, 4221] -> 1.06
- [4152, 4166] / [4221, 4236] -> 0.90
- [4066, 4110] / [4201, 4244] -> 1.05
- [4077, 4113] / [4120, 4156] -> 1.16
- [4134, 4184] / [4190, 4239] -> 0.98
